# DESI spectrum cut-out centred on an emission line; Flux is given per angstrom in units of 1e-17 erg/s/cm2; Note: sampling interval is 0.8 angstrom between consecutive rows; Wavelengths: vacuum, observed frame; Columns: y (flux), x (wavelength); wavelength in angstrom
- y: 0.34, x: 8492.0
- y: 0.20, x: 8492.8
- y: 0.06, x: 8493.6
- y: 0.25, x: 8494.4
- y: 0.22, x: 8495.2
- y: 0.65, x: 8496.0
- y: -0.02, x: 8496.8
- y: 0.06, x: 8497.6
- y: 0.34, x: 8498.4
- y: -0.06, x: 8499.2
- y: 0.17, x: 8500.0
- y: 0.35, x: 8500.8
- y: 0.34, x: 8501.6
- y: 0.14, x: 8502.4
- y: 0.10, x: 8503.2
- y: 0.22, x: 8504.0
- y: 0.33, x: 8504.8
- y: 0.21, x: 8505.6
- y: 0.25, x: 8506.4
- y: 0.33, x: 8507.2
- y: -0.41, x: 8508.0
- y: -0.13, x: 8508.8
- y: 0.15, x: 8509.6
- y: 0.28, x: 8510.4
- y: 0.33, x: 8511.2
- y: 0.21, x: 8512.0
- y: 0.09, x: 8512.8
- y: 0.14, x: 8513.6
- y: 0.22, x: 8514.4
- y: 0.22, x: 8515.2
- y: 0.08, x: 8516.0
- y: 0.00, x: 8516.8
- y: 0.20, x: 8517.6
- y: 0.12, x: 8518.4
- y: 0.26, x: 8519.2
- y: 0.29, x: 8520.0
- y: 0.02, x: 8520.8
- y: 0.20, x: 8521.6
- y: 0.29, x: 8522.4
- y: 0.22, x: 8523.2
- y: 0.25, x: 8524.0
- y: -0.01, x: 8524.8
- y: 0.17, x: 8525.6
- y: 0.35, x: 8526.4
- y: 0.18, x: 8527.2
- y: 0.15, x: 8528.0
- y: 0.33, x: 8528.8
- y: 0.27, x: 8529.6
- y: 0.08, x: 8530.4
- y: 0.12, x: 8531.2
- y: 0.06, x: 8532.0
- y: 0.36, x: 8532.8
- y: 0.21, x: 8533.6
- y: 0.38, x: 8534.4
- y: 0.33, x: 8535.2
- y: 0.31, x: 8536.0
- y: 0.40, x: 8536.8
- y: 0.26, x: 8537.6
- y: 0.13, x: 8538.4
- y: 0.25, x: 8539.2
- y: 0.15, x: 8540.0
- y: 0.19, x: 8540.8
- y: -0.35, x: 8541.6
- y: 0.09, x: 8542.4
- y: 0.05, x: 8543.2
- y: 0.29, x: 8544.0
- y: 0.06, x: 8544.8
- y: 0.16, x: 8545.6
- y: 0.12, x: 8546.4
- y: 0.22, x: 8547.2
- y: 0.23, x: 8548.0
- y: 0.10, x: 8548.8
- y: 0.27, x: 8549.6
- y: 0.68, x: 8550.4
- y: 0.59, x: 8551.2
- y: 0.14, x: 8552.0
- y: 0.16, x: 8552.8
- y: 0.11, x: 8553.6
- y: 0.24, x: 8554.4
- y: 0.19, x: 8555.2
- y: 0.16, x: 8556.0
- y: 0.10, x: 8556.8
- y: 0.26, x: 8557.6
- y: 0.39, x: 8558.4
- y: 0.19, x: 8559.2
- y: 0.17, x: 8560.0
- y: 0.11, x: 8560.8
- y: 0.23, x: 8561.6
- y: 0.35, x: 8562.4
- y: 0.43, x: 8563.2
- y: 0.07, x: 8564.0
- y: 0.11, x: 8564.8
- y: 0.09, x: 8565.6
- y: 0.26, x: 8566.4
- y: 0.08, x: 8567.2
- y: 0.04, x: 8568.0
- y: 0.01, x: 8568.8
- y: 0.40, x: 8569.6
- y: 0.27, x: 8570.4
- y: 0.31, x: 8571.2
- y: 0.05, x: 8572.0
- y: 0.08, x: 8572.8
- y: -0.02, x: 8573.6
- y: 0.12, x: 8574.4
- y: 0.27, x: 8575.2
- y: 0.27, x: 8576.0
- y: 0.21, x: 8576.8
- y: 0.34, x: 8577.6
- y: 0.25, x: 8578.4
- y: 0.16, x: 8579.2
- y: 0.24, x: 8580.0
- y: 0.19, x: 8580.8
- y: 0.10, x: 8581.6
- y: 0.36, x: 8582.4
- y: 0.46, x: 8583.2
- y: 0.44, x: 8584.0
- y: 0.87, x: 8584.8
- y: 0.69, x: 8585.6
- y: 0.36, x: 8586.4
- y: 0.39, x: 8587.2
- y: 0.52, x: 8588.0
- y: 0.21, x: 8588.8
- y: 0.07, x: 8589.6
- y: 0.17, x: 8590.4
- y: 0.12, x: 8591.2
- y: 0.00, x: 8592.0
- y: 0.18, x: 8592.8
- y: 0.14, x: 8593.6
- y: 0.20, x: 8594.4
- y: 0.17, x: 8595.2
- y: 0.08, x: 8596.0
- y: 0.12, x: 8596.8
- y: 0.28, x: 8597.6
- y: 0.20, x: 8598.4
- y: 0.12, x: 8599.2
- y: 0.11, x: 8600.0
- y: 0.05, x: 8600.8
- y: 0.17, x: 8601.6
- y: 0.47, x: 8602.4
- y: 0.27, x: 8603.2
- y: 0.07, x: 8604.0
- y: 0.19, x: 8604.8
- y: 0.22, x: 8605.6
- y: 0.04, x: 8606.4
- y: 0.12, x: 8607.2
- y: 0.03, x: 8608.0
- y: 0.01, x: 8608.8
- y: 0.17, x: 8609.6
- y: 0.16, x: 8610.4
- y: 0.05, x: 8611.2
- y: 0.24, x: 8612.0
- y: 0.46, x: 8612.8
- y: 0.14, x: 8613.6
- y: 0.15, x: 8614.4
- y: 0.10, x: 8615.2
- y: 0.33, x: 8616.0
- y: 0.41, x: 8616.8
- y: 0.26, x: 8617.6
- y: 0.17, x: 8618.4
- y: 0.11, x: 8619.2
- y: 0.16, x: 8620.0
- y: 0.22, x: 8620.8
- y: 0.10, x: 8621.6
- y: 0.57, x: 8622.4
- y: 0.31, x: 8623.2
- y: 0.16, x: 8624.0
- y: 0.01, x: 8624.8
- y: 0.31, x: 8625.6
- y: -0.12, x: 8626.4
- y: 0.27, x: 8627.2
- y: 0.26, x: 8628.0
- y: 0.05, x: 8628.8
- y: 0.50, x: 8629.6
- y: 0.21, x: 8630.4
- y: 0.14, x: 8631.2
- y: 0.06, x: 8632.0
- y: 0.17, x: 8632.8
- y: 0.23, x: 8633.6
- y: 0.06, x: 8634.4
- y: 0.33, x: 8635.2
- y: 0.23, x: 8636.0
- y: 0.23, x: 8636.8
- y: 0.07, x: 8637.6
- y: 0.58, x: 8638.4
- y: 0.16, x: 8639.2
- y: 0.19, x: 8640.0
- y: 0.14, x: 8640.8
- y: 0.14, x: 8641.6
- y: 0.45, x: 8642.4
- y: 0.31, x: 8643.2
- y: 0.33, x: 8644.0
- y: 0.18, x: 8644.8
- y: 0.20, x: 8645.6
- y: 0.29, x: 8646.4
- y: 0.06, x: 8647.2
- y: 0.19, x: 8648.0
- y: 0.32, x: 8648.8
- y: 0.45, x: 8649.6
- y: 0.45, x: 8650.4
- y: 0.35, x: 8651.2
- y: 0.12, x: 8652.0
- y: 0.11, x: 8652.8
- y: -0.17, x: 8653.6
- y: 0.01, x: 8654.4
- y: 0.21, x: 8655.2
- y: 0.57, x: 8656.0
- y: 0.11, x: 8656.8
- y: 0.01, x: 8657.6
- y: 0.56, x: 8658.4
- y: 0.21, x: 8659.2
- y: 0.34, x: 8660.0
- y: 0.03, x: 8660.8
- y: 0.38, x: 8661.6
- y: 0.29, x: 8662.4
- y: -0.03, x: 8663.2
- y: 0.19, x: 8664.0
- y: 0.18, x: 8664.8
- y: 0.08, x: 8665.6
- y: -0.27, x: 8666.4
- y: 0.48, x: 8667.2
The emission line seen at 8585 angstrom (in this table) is H-gamma 4340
